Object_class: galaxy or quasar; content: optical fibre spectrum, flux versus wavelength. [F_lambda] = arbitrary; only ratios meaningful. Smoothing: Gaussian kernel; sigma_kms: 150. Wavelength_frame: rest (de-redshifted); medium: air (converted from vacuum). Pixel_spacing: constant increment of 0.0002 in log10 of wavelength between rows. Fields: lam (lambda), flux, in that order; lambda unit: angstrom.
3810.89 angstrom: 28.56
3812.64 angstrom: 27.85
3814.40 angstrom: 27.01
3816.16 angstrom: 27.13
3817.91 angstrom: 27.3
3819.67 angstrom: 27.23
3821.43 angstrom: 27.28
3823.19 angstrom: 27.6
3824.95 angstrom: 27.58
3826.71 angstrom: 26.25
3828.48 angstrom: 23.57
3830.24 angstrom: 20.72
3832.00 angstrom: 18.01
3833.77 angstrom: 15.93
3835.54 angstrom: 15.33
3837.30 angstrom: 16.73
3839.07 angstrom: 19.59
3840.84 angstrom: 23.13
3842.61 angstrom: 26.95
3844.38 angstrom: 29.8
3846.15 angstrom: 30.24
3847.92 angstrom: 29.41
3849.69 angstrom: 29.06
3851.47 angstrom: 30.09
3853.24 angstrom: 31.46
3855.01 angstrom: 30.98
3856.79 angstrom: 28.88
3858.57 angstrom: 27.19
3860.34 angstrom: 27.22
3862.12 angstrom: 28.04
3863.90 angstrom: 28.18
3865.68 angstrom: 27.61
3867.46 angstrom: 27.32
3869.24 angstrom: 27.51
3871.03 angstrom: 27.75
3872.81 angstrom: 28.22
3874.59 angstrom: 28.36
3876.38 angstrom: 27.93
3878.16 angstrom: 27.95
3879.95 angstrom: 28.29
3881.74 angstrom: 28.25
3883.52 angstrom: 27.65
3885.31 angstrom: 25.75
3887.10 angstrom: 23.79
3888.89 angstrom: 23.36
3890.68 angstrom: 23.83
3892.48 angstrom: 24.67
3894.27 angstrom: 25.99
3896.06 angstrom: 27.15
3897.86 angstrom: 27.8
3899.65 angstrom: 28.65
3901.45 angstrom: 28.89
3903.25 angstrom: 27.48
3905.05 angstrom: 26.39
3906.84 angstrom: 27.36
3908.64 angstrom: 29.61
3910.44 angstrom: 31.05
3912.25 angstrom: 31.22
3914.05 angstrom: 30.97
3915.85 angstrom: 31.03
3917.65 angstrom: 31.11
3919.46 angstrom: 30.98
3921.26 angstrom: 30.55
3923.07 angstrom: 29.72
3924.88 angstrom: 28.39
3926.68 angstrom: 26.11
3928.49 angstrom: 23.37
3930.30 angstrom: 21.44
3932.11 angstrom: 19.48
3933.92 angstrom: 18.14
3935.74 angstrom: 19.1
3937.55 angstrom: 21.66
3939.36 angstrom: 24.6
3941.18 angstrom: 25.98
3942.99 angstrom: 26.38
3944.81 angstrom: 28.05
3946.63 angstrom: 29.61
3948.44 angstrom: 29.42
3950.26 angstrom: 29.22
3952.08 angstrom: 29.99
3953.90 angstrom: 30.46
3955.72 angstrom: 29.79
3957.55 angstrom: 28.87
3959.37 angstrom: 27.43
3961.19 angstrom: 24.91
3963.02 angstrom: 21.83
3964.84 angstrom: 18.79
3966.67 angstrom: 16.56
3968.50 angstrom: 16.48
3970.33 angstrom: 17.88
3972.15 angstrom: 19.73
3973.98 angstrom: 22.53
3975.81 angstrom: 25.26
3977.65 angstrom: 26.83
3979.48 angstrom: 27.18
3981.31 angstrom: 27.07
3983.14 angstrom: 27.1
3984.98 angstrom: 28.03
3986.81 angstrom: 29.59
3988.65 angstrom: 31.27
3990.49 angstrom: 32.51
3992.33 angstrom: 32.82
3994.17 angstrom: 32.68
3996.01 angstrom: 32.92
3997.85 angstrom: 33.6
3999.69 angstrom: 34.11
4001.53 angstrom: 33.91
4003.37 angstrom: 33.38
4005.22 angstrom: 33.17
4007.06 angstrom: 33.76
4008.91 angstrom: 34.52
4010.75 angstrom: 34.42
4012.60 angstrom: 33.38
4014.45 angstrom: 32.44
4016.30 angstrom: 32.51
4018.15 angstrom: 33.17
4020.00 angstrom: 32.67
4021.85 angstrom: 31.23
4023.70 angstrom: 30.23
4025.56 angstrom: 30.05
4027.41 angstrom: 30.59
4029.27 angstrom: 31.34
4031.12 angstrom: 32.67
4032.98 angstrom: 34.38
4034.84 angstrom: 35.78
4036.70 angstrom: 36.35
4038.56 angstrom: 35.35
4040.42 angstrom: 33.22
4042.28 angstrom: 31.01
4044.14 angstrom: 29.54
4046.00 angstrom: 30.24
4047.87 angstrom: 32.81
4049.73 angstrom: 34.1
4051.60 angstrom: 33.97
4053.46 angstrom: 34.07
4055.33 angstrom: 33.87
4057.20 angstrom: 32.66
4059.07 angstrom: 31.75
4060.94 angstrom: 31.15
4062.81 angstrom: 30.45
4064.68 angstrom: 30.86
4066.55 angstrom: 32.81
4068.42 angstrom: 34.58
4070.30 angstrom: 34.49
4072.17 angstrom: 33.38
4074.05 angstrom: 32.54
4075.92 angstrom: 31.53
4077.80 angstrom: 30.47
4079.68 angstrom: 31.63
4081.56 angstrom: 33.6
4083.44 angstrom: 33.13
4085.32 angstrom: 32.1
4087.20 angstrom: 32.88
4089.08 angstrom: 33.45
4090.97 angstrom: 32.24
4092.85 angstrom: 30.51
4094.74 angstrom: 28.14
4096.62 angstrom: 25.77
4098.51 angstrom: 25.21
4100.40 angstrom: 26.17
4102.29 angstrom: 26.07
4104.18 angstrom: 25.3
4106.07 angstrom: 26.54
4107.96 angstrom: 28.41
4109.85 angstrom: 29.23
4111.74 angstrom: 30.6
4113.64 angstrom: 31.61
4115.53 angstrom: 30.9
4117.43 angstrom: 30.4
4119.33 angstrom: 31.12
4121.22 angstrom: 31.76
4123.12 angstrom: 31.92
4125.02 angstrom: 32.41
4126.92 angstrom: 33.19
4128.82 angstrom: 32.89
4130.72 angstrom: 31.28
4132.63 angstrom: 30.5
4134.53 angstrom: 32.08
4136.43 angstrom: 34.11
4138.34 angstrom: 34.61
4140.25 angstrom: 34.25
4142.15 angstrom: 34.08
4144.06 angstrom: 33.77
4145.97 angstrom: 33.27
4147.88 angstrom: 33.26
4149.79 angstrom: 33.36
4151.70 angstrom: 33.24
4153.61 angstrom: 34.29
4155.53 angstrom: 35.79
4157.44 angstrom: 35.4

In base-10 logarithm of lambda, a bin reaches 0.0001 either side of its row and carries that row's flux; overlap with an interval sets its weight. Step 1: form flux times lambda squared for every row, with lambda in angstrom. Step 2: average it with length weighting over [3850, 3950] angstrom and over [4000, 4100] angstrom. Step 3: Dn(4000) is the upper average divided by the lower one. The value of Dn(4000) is 1.3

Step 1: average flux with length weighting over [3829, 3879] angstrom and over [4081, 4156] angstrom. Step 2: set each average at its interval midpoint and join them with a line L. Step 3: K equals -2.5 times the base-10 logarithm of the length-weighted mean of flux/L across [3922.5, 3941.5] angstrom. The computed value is 0.19 mag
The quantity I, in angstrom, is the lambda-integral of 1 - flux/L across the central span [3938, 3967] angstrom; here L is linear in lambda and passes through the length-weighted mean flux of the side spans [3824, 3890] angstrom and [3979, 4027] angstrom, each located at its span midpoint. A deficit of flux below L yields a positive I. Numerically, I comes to 3.3 angstrom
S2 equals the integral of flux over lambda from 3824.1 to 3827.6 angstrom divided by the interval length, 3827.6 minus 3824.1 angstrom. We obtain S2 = 26.9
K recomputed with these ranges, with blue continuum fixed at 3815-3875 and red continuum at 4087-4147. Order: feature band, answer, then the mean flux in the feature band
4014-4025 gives -0.10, 32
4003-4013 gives -0.17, 33.8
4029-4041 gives -0.17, 34.3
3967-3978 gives 0.33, 20.9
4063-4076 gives -0.10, 32.9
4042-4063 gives -0.09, 32.2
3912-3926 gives -0.11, 30.4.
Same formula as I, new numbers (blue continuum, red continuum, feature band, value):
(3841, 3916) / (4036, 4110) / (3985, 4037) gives -4.3 angstrom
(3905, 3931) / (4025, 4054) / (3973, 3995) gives 1.8 angstrom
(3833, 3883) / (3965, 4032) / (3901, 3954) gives 1.7 angstrom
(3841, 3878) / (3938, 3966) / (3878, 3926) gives -0.6 angstrom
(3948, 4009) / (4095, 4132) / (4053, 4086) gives -4.0 angstrom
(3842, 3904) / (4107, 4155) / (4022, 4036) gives -0.8 angstrom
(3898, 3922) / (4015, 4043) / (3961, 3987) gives 6.8 angstrom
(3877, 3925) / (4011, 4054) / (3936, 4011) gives 7.0 angstrom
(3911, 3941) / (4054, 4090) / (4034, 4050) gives -1.0 angstrom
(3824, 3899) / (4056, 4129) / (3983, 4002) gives -2.0 angstrom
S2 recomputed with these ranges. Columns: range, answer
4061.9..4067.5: 31.4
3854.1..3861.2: 28.6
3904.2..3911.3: 28.6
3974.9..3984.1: 26.7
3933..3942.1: 21.9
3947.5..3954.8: 29.8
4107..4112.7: 29.4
